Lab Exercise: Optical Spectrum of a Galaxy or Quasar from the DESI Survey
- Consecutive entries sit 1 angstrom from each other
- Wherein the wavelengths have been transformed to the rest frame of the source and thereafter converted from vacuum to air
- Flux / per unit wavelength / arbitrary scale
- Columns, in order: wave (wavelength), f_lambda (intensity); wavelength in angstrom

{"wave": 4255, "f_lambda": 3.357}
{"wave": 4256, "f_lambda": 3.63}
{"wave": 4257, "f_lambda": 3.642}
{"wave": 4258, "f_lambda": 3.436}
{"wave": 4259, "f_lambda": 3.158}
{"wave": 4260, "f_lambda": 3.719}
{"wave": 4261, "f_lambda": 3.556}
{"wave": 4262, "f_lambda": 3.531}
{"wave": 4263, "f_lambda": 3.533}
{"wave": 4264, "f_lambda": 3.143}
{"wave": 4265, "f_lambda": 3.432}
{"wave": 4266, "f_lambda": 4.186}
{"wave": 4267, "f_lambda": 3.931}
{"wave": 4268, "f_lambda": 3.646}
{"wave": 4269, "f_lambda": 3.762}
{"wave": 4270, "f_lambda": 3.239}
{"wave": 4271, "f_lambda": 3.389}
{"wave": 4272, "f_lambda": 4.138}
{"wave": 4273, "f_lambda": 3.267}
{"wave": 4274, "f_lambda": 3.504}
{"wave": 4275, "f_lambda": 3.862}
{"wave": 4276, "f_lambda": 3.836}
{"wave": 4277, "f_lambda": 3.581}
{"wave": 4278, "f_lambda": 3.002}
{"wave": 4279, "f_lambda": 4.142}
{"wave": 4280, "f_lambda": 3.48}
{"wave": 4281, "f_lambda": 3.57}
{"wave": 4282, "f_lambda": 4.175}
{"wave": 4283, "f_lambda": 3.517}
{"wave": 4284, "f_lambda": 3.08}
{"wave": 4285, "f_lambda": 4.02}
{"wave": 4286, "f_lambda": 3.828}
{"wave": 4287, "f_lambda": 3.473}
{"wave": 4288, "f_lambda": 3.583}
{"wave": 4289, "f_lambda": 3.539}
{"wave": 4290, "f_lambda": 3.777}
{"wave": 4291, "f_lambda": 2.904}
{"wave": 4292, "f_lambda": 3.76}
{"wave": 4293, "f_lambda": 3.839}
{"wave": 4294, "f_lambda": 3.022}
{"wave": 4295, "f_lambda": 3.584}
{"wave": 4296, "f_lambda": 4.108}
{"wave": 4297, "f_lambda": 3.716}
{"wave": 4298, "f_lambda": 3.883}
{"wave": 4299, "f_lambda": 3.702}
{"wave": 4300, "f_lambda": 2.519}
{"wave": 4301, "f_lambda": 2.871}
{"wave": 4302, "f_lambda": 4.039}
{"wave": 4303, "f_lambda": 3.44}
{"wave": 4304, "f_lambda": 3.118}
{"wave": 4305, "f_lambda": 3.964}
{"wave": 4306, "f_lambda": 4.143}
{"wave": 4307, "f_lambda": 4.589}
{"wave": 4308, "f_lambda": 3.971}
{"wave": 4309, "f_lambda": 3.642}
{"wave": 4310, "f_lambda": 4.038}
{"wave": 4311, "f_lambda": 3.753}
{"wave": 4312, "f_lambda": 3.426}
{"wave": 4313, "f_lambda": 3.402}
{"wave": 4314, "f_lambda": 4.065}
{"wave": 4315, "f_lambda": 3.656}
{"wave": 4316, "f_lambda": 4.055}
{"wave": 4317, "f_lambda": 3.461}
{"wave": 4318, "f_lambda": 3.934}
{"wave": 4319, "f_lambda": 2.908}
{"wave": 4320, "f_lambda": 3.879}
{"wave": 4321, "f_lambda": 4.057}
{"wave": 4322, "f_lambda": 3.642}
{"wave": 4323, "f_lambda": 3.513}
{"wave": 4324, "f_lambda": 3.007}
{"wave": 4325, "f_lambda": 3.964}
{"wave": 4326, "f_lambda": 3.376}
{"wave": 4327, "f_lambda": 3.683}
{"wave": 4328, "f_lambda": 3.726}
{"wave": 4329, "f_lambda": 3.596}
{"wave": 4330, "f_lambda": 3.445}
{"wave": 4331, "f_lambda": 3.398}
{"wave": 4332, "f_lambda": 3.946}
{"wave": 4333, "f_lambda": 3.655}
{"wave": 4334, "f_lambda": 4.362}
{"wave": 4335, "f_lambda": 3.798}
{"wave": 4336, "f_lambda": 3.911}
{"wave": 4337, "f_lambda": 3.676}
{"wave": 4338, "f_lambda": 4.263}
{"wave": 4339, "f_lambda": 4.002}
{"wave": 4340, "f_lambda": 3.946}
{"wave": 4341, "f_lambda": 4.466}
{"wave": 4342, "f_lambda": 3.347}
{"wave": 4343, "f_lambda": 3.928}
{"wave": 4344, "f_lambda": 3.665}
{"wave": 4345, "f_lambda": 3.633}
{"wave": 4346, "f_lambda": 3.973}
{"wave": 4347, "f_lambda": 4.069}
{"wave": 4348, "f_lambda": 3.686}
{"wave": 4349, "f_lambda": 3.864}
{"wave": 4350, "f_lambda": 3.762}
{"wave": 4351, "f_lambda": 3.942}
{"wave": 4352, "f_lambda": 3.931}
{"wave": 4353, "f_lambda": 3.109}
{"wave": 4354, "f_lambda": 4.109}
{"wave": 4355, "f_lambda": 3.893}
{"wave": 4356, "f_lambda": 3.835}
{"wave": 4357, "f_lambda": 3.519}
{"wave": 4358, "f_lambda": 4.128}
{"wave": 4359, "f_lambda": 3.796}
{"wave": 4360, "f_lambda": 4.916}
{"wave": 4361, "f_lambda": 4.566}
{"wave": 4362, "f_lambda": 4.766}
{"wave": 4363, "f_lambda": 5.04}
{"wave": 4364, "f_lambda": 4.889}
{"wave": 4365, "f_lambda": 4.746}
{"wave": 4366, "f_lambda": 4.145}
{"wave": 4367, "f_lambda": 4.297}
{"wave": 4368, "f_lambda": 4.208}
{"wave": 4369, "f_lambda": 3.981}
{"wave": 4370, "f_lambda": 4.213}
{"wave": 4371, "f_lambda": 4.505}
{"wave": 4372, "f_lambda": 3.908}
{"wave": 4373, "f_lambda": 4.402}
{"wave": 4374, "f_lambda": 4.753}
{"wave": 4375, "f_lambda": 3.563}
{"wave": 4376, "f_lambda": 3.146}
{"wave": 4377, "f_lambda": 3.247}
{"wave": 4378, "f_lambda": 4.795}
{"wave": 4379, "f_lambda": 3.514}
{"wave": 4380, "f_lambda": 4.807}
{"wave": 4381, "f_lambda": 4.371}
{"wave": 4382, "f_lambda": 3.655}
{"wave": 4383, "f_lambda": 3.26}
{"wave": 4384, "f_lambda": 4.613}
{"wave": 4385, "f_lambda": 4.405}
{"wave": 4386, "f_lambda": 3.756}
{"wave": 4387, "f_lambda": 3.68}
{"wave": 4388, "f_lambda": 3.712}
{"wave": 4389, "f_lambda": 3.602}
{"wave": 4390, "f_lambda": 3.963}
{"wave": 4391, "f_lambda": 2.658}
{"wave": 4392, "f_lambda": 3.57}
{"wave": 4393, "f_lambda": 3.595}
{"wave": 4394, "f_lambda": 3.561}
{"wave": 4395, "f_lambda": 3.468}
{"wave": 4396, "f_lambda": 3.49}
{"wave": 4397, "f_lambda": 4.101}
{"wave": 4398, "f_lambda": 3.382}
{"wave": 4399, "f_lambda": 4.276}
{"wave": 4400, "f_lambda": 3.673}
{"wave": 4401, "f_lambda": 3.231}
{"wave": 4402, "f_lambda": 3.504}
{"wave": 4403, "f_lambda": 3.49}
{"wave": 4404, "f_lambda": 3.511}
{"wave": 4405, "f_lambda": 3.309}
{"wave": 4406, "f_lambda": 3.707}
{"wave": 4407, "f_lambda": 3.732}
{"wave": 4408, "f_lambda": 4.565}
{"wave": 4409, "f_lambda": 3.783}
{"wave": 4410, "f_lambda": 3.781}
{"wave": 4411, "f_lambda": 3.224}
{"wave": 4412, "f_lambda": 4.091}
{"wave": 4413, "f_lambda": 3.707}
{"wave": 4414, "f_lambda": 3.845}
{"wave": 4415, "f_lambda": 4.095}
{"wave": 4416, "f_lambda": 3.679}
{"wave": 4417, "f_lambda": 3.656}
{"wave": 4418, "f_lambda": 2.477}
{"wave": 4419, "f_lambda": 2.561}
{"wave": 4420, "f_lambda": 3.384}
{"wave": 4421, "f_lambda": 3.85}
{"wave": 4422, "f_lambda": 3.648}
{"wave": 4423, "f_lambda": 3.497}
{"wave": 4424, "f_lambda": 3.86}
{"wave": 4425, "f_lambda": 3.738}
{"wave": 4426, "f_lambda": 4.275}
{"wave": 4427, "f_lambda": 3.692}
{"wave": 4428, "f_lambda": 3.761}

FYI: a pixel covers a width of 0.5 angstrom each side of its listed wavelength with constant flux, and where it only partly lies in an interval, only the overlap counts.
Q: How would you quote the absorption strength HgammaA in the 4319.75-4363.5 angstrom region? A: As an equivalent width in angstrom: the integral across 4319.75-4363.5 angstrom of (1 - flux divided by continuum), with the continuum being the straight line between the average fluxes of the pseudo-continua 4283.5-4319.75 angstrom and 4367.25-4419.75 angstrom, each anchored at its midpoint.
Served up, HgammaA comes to -2.2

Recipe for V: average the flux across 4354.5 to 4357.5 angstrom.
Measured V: 3.75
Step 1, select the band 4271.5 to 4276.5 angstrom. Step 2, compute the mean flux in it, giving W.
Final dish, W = 3.72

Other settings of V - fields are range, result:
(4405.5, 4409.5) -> 3.95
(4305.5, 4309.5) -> 4.09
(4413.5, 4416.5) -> 3.87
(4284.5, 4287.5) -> 3.77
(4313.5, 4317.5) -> 3.81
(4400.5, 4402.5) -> 3.37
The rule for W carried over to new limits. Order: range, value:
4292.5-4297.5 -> 3.65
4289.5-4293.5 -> 3.57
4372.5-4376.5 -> 3.97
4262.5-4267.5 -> 3.65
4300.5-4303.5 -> 3.45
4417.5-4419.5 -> 2.52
